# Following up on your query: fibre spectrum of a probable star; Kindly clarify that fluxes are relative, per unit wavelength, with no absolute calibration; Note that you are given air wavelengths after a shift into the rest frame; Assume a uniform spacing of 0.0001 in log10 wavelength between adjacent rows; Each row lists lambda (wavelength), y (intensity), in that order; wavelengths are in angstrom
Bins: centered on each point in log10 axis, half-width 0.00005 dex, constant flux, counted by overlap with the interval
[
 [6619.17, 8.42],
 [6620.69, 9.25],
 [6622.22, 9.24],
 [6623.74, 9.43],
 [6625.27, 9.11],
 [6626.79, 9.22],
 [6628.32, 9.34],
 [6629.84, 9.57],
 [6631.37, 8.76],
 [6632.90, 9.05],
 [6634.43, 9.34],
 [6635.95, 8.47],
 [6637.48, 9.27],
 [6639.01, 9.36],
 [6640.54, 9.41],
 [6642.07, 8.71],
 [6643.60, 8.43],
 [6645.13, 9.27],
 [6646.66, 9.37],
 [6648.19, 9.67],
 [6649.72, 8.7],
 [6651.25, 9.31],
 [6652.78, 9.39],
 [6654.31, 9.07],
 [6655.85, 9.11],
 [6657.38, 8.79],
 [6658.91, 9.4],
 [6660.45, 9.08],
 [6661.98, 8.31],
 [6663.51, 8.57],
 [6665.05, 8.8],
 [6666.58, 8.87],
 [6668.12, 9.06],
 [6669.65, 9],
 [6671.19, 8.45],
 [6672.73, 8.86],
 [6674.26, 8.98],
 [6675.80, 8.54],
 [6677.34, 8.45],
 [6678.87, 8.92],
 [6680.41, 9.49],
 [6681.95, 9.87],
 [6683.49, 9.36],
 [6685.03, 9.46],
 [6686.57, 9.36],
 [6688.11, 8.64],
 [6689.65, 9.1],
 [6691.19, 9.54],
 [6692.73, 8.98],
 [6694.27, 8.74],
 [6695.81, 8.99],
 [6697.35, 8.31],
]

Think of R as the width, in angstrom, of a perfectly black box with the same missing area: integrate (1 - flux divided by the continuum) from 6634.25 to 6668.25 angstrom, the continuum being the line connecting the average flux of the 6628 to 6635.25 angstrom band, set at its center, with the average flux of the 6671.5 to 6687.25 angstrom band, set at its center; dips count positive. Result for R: 0.51 angstrom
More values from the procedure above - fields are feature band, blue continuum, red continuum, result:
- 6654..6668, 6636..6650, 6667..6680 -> 0.1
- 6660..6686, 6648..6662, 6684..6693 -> 0.6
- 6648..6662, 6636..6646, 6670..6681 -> -0.3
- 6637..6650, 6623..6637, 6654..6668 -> -0.2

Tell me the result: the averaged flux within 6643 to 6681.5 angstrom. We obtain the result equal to 8.97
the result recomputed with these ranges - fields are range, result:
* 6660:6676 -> 8.78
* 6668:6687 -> 9.06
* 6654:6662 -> 9.01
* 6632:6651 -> 9.09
